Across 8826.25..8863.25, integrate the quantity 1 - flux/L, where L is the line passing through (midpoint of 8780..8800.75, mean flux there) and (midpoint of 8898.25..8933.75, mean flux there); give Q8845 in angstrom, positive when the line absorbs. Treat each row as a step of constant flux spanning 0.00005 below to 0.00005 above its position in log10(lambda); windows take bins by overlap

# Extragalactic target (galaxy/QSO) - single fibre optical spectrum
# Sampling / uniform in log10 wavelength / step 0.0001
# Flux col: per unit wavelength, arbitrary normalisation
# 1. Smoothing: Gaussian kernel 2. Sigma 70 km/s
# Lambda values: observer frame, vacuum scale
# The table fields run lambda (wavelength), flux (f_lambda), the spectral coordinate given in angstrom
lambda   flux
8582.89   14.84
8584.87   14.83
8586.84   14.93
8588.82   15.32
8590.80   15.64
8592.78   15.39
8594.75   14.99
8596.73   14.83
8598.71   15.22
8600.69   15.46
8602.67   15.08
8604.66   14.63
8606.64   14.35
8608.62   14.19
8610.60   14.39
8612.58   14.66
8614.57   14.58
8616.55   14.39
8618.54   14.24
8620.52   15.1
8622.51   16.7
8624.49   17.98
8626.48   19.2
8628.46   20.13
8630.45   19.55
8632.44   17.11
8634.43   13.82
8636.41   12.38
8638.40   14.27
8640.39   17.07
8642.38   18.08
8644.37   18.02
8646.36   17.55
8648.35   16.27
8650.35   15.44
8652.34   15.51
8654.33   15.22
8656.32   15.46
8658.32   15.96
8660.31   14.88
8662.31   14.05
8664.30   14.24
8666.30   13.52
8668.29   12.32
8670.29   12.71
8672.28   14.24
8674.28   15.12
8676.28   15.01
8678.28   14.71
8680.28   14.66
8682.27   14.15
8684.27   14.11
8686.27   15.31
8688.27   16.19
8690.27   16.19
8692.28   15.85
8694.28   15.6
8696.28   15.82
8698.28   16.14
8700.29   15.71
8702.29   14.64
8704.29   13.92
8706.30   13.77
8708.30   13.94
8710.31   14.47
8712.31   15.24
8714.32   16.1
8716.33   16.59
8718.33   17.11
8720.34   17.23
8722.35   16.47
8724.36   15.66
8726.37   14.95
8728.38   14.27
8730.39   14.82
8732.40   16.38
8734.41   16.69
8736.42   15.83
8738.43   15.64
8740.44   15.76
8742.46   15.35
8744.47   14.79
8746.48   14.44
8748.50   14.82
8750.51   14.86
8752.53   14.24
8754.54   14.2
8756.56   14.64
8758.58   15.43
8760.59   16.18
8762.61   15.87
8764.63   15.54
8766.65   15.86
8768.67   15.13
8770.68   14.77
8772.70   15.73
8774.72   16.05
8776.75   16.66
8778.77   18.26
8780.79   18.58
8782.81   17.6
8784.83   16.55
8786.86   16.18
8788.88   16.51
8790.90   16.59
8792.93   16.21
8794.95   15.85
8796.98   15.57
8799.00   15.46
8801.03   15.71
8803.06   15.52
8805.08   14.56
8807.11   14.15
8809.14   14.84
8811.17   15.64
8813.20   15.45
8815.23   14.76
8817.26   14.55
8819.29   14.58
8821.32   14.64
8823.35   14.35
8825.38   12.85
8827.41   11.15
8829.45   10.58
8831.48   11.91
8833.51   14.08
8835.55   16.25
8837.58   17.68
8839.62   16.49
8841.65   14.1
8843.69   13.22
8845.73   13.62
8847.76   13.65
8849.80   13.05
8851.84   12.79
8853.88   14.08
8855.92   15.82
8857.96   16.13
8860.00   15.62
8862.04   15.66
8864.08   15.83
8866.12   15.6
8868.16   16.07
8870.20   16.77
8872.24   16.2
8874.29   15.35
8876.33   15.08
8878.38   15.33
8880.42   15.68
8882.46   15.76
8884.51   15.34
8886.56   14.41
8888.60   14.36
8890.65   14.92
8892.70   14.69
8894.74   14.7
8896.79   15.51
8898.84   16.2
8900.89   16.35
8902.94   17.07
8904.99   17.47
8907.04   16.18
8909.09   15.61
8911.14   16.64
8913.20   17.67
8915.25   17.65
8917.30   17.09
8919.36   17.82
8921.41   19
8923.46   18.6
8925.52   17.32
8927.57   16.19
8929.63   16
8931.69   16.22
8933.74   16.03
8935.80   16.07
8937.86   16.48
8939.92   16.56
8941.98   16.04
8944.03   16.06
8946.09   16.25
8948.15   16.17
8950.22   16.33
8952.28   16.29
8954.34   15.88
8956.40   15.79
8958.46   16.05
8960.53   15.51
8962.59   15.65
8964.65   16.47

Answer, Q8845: 5.5 angstrom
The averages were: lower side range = 16.5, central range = 14.2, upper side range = 17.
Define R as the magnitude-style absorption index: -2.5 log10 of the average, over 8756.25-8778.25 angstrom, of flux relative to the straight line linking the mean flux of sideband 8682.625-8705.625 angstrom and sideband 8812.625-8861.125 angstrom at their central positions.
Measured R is -0.07 mag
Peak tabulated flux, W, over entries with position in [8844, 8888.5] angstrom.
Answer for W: 16.77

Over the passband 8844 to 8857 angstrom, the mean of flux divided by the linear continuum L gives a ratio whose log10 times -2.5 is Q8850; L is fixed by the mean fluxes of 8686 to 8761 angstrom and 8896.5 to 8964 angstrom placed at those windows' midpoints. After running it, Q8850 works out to 0.167 mag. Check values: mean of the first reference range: 15.4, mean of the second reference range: 16.5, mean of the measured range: 13.8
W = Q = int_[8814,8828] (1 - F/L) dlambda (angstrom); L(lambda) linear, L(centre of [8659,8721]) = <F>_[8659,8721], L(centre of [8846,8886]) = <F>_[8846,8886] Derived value 1.1 angstrom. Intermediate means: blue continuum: 14.9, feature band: 14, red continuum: 15.2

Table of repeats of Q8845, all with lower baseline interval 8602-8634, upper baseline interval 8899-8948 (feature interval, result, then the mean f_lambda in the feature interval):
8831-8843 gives 1.00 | 15.2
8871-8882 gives 0.72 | 15.6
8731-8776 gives 2.65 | 15.4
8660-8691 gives 3.26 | 14.4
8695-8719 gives 1.41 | 15.3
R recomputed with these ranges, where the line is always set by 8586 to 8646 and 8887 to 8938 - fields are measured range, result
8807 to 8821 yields 0.093 mag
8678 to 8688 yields 0.085 mag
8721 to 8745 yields 0.030 mag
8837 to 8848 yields 0.107 mag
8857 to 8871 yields 0.026 mag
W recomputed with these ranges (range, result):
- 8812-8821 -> 15.45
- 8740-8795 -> 18.58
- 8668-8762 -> 17.23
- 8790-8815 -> 16.59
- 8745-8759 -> 15.43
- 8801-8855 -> 17.68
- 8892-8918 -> 17.67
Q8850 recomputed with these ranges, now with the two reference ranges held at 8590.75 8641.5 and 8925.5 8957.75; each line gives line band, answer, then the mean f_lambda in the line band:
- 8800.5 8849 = 0.119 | 14.3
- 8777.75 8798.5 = -0.057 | 16.8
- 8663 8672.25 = 0.176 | 13.3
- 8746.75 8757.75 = 0.093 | 14.5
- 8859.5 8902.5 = 0.039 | 15.5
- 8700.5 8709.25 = 0.111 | 14.2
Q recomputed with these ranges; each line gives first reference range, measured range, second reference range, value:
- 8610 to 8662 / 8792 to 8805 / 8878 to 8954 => 0.4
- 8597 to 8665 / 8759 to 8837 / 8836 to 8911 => 1.0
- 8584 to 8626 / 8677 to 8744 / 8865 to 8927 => 0.5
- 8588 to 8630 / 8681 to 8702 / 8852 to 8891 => 0.1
